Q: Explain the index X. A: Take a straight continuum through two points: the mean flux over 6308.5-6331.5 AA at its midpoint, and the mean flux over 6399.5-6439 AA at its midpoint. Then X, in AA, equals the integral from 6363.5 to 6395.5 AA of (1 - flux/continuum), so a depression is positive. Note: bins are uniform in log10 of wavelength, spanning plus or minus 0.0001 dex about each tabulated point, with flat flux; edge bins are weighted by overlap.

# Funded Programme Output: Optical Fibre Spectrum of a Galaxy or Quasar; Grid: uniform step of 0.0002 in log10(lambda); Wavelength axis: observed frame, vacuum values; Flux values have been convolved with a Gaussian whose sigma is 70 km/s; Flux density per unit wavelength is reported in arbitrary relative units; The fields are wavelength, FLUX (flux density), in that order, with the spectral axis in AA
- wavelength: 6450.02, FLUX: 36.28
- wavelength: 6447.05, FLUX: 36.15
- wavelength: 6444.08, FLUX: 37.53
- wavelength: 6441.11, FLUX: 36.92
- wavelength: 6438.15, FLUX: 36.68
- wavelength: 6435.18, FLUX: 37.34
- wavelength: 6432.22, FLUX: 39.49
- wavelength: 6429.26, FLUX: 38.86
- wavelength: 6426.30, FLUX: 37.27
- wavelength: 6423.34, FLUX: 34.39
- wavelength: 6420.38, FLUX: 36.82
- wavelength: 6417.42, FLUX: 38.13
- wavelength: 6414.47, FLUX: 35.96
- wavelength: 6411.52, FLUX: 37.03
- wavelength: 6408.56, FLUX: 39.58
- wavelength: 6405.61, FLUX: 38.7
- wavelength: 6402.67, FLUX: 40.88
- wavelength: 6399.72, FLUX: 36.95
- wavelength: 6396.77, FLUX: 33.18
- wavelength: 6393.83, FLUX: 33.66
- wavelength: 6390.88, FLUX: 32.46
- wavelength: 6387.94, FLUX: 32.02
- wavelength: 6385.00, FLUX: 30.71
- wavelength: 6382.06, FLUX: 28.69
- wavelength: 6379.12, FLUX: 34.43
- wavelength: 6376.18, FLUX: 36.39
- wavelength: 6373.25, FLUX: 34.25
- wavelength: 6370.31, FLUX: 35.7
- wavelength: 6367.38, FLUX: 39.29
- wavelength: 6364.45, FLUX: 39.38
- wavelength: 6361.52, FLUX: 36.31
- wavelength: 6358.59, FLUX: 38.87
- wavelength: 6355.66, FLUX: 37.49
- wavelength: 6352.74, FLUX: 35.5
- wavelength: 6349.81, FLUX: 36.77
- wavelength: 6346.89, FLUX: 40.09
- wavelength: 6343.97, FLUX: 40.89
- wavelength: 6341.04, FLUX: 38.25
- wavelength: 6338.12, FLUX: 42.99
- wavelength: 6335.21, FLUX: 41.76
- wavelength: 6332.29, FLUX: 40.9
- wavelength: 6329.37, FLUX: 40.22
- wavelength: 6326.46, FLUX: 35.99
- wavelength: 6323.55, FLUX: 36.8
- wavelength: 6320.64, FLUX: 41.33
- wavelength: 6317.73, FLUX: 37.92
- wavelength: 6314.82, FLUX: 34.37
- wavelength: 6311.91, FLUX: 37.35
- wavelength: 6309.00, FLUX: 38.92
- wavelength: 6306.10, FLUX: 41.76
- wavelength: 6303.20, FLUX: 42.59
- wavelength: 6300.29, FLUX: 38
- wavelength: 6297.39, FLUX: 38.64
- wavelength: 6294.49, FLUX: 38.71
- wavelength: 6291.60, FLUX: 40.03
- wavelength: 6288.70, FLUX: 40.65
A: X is 3.1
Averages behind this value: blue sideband 37.9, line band 34.2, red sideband 37.8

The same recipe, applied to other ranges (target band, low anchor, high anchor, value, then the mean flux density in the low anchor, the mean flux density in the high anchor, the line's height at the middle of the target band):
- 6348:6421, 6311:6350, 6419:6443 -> 4.02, 39.1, 37.2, 38.1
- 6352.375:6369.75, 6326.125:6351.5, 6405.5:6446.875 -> 0.62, 39.9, 37.4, 39.2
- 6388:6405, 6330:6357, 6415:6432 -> 1.18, 39.4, 37.2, 38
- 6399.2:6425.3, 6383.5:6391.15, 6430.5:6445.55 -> -2.35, 31.6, 37.6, 34.6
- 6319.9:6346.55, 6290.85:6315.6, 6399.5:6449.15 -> -0.84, 39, 37.6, 38.7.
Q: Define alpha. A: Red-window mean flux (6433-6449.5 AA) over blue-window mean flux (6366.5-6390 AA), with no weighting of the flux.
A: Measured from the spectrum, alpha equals 1.1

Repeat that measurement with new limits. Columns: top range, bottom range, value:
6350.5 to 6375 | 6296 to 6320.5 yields 0.96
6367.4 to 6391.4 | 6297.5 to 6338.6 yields 0.85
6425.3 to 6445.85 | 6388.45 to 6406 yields 1.06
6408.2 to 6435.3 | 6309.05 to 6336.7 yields 0.97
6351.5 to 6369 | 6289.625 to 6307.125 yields 0.95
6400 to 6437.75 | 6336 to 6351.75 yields 0.95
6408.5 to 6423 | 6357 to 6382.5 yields 1.02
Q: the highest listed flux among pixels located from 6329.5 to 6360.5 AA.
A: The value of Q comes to 42.99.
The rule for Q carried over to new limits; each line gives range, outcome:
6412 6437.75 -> 39.49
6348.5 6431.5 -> 40.88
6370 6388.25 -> 36.39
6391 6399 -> 33.66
